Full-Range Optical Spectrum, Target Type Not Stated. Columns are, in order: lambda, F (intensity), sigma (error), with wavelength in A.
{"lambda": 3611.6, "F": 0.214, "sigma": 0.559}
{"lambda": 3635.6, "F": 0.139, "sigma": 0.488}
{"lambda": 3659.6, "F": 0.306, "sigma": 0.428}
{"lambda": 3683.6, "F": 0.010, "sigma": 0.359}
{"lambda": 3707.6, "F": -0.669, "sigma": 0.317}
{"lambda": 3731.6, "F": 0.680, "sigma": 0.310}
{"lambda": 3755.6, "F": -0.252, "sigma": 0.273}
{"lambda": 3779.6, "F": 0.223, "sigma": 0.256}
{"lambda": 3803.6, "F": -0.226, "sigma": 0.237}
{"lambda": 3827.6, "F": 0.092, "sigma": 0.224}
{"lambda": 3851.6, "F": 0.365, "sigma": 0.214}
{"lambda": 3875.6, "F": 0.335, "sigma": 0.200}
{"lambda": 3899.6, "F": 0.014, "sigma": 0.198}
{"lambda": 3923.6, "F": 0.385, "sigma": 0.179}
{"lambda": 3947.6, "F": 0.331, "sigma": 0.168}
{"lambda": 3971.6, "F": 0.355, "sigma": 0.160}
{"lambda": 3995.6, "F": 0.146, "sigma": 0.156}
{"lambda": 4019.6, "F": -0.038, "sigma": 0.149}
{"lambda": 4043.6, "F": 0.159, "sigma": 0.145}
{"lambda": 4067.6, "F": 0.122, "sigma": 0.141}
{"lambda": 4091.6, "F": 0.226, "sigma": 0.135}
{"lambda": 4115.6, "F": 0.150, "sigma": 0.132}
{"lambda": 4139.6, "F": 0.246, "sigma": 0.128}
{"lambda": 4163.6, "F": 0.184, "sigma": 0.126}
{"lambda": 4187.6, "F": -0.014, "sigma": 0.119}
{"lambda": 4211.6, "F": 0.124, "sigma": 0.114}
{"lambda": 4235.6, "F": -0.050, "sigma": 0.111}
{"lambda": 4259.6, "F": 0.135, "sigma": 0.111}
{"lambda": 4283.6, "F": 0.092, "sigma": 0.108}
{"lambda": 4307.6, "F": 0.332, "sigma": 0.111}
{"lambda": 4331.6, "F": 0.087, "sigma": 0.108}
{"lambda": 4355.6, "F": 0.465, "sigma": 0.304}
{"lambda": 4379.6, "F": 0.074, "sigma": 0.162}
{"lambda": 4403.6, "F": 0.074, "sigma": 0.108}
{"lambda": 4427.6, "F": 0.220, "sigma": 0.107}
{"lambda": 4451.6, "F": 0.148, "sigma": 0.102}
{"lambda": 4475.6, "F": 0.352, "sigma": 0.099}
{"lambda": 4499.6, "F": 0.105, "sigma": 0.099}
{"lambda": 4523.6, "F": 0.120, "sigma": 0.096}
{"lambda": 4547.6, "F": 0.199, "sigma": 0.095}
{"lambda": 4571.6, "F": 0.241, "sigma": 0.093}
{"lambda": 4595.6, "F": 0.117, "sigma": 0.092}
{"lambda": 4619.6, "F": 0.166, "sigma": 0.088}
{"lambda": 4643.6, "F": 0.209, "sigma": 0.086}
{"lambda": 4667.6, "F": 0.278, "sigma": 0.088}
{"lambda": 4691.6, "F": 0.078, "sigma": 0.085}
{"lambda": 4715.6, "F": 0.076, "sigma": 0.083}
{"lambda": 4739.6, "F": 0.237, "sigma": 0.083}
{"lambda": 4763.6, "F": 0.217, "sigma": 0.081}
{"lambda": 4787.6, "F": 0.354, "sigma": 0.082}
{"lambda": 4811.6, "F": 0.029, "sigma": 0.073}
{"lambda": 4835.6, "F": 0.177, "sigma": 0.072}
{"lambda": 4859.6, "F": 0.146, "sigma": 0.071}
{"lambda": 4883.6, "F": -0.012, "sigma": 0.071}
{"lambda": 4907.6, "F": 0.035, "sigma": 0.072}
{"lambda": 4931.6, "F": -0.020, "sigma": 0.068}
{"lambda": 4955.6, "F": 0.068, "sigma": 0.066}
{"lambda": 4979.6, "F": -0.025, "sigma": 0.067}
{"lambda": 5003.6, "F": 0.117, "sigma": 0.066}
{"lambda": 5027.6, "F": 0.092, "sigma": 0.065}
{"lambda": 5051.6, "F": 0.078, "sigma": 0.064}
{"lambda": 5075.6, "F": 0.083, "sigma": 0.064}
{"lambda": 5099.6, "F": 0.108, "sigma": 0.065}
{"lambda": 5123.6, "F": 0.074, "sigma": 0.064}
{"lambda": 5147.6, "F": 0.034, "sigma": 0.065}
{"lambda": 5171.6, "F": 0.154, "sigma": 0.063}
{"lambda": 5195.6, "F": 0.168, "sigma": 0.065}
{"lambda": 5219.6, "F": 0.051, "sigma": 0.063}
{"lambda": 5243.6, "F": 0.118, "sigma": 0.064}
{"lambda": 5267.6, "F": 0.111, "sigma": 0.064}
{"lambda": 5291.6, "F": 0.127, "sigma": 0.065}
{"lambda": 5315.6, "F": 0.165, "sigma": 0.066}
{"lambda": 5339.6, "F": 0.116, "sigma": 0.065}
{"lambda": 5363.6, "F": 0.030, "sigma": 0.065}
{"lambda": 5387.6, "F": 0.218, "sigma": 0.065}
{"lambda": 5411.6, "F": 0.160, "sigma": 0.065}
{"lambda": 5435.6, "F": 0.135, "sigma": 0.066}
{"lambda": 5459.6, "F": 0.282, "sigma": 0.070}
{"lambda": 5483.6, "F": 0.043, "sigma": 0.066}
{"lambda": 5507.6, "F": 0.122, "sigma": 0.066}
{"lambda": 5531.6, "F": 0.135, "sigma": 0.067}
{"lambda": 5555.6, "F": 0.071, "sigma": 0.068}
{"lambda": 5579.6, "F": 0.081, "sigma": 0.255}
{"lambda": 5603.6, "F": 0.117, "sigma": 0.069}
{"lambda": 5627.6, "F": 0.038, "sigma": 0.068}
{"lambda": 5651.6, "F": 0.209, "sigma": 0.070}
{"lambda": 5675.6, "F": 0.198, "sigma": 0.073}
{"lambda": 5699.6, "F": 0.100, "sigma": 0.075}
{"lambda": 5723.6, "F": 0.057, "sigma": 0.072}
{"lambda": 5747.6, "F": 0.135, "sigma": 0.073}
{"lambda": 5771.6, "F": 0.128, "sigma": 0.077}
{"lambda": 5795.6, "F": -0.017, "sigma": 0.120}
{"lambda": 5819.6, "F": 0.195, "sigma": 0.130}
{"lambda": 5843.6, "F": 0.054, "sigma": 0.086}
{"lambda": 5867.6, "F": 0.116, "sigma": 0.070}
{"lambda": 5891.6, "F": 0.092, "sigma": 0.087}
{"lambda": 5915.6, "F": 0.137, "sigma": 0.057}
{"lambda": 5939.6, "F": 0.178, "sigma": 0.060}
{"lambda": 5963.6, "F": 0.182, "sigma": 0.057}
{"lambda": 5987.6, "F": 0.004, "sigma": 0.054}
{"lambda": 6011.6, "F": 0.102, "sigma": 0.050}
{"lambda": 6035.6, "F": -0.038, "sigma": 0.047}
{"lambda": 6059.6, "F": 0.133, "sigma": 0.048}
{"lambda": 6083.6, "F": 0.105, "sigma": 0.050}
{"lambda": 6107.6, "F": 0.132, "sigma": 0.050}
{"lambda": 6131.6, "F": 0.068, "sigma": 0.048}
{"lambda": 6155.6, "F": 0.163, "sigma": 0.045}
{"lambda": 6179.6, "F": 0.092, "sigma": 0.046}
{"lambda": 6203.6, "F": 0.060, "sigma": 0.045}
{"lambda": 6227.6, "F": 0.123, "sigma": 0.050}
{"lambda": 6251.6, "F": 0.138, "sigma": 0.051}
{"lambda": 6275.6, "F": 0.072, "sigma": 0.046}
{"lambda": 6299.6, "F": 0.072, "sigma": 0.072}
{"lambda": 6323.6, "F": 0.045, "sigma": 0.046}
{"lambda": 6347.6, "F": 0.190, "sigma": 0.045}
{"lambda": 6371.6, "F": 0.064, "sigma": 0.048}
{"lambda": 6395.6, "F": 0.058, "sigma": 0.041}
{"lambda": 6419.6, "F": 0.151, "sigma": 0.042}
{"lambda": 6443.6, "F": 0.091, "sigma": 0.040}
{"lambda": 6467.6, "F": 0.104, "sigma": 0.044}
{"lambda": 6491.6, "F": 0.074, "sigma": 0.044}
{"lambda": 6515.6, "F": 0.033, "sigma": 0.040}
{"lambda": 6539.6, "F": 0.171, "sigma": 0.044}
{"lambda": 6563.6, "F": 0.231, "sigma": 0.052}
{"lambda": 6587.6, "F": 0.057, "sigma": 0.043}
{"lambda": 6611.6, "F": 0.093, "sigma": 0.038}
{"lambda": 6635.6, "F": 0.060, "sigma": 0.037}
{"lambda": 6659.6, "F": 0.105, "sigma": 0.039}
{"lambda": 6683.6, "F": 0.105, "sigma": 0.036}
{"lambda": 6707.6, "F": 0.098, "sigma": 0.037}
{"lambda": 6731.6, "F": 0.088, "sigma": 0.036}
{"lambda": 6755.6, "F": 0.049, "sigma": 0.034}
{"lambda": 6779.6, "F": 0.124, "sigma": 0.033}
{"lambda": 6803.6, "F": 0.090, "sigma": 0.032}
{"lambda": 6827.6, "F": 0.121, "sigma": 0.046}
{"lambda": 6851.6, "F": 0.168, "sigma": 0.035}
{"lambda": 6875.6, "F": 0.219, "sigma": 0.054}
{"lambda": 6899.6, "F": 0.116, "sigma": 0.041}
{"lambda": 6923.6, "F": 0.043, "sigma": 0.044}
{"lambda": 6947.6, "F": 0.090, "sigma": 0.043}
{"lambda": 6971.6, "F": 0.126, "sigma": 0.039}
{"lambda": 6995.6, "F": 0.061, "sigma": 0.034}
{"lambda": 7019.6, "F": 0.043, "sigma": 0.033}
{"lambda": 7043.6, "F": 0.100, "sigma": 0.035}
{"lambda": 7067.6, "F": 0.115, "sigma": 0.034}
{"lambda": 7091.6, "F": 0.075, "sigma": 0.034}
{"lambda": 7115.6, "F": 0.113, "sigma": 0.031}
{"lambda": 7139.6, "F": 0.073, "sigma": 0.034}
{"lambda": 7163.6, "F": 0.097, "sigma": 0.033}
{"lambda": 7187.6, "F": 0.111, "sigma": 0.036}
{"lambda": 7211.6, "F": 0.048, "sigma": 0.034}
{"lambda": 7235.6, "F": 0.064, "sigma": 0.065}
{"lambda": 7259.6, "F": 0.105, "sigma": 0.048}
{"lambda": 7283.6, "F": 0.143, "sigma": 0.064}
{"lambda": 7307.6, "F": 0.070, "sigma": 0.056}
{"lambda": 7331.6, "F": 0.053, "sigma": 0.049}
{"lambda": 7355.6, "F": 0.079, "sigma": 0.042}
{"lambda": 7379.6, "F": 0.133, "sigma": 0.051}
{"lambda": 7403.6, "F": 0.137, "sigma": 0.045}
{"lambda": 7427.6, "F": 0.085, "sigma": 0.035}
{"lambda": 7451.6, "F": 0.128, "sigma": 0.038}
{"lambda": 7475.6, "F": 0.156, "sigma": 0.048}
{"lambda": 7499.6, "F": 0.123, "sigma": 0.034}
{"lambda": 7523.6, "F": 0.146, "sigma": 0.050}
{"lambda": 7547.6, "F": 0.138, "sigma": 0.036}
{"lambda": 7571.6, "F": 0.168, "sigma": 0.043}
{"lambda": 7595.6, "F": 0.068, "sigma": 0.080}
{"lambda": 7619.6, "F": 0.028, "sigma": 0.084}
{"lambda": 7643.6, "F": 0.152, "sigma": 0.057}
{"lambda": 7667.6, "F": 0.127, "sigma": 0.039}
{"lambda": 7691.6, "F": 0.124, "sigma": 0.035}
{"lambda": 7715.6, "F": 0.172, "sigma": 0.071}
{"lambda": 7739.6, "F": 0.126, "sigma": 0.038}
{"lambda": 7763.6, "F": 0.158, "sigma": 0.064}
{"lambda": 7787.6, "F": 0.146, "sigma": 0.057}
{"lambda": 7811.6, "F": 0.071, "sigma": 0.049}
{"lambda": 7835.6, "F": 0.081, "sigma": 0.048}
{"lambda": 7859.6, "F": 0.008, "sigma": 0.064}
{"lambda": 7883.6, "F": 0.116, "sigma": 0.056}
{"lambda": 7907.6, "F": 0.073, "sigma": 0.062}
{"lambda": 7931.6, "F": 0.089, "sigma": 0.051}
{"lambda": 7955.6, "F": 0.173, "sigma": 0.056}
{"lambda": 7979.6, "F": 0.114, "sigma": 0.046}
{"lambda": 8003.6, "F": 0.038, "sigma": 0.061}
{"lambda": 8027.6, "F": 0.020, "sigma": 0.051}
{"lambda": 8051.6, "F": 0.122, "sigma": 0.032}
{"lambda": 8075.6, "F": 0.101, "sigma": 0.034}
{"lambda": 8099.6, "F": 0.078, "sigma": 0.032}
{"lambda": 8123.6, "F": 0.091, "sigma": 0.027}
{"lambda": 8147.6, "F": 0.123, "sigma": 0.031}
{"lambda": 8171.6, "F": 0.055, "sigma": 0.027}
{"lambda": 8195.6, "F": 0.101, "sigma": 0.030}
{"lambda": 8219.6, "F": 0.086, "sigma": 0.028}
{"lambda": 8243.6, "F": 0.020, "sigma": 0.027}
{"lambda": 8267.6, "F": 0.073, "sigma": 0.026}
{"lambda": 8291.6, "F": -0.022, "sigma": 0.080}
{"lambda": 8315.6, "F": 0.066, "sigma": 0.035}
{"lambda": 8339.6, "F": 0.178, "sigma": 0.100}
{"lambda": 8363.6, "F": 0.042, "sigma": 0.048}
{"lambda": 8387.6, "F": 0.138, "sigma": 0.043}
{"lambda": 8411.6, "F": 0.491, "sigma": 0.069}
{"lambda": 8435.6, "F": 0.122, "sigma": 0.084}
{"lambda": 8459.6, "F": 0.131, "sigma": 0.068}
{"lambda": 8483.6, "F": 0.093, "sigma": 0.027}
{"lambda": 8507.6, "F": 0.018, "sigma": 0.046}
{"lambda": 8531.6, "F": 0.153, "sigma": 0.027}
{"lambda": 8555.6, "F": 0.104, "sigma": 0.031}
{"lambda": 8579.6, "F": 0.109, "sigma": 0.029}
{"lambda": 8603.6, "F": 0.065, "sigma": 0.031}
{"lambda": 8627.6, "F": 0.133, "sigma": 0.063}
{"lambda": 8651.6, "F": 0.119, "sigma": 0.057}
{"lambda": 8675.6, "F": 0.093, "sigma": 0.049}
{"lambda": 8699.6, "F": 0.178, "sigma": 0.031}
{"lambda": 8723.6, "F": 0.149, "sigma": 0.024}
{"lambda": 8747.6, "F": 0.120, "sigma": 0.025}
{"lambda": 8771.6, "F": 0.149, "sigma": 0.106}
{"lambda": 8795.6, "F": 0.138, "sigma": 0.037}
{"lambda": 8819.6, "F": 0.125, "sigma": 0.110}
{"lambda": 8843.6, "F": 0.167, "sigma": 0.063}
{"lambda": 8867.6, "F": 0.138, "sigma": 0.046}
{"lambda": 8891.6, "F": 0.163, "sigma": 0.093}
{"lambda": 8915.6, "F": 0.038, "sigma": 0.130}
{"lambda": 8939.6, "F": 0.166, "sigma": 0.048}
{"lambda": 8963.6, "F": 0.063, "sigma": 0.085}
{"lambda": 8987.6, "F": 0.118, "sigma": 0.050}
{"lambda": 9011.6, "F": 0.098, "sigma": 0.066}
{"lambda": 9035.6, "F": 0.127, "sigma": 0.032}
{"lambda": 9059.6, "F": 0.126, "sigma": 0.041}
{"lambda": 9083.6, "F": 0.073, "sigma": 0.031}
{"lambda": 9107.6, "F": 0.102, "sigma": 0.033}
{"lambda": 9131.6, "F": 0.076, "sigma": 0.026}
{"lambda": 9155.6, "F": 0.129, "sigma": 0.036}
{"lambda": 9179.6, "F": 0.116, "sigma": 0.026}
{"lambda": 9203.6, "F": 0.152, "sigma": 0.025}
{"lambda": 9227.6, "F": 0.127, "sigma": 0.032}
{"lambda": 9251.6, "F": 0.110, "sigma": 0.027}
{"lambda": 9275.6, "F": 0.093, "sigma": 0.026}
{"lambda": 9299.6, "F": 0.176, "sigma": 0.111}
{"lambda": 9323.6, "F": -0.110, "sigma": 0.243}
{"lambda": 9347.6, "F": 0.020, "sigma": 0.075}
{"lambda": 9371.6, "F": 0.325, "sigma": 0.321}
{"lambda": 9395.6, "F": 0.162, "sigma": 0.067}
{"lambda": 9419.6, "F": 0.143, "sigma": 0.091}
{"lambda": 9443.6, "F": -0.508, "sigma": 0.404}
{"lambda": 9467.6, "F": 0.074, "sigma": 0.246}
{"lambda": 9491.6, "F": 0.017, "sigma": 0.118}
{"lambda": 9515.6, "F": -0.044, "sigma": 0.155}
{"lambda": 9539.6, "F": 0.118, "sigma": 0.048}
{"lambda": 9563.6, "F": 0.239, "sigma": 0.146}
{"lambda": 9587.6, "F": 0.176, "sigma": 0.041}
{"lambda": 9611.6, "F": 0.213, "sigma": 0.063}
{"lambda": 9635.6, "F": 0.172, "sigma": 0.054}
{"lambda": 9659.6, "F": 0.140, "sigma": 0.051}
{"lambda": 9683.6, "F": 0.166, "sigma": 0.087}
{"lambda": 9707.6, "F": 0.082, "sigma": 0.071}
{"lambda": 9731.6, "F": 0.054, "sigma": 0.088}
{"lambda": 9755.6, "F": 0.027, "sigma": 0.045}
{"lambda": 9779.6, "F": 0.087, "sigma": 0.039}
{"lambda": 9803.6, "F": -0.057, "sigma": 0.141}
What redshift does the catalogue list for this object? 1.254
